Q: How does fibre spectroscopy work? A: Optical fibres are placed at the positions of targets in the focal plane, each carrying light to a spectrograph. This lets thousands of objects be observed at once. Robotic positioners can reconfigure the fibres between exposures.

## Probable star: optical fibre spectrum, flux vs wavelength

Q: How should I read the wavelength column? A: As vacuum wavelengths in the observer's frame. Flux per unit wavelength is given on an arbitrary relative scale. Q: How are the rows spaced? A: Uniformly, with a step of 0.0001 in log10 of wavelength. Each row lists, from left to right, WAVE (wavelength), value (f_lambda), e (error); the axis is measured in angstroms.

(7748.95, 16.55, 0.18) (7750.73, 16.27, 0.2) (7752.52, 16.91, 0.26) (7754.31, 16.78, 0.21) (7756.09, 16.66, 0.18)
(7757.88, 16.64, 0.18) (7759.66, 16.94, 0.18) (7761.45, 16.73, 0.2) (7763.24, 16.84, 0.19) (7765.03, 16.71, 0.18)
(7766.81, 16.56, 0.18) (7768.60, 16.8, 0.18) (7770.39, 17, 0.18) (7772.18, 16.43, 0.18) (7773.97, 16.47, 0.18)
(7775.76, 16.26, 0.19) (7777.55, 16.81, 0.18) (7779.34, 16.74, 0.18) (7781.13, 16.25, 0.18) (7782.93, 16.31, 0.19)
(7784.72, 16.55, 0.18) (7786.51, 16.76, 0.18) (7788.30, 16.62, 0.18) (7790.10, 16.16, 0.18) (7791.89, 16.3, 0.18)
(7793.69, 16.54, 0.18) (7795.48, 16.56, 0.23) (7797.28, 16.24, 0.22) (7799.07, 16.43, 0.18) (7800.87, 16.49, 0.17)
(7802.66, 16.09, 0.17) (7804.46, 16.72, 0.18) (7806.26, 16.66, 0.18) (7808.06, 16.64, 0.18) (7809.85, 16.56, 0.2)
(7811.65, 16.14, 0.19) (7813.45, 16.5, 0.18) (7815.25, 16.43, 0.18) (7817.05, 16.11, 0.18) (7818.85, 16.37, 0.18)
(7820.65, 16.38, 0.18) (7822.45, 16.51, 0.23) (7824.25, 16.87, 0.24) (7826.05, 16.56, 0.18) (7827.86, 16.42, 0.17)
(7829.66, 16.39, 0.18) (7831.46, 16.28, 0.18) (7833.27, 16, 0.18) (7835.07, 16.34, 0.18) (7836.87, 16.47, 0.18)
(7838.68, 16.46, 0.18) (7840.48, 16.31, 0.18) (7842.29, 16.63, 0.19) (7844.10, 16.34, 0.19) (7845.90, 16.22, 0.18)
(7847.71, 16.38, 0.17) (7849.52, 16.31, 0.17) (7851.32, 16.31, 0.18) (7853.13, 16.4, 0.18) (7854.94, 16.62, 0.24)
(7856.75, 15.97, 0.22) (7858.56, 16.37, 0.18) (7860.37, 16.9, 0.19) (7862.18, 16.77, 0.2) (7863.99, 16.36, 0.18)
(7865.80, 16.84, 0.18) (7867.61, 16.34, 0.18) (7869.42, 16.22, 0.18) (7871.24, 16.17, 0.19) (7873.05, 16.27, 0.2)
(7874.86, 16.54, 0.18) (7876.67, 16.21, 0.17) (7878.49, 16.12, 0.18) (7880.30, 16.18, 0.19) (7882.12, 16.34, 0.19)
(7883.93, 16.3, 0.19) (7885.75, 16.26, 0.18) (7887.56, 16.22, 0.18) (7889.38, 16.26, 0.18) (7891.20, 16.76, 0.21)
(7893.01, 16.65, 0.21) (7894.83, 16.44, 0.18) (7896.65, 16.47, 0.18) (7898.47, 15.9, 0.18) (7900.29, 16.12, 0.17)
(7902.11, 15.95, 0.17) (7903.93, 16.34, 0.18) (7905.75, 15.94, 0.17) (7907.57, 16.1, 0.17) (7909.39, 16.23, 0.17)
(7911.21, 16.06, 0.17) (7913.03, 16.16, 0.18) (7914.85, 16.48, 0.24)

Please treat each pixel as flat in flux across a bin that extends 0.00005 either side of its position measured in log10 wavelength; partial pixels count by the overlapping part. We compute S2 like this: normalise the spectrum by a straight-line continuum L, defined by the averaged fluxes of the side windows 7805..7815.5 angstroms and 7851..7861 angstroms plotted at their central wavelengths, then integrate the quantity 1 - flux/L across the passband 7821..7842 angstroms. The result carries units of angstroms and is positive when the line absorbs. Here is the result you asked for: 0.0 angstroms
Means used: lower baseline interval 16.5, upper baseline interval 16.4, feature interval 16.4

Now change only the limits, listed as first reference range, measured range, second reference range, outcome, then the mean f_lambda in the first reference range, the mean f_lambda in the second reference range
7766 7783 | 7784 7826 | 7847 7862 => 0.1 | 16.6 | 16.4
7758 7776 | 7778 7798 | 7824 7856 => 0.2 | 16.7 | 16.4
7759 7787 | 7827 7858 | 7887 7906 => 0.2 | 16.6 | 16.3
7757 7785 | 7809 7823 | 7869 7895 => 0.1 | 16.6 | 16.3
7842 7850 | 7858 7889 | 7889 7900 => 0.0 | 16.4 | 16.4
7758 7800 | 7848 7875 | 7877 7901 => -0.1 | 16.6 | 16.3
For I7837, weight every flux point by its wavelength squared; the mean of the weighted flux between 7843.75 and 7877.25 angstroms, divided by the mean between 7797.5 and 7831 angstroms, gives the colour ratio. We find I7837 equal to 1.0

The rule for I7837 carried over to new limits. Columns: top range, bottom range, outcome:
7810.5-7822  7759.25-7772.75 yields 0.99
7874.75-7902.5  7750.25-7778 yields 1.01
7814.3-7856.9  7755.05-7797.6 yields 1.00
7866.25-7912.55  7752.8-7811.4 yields 1.01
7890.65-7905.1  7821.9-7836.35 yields 1.01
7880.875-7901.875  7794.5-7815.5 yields 1.01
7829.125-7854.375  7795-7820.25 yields 1.00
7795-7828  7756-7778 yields 1.00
